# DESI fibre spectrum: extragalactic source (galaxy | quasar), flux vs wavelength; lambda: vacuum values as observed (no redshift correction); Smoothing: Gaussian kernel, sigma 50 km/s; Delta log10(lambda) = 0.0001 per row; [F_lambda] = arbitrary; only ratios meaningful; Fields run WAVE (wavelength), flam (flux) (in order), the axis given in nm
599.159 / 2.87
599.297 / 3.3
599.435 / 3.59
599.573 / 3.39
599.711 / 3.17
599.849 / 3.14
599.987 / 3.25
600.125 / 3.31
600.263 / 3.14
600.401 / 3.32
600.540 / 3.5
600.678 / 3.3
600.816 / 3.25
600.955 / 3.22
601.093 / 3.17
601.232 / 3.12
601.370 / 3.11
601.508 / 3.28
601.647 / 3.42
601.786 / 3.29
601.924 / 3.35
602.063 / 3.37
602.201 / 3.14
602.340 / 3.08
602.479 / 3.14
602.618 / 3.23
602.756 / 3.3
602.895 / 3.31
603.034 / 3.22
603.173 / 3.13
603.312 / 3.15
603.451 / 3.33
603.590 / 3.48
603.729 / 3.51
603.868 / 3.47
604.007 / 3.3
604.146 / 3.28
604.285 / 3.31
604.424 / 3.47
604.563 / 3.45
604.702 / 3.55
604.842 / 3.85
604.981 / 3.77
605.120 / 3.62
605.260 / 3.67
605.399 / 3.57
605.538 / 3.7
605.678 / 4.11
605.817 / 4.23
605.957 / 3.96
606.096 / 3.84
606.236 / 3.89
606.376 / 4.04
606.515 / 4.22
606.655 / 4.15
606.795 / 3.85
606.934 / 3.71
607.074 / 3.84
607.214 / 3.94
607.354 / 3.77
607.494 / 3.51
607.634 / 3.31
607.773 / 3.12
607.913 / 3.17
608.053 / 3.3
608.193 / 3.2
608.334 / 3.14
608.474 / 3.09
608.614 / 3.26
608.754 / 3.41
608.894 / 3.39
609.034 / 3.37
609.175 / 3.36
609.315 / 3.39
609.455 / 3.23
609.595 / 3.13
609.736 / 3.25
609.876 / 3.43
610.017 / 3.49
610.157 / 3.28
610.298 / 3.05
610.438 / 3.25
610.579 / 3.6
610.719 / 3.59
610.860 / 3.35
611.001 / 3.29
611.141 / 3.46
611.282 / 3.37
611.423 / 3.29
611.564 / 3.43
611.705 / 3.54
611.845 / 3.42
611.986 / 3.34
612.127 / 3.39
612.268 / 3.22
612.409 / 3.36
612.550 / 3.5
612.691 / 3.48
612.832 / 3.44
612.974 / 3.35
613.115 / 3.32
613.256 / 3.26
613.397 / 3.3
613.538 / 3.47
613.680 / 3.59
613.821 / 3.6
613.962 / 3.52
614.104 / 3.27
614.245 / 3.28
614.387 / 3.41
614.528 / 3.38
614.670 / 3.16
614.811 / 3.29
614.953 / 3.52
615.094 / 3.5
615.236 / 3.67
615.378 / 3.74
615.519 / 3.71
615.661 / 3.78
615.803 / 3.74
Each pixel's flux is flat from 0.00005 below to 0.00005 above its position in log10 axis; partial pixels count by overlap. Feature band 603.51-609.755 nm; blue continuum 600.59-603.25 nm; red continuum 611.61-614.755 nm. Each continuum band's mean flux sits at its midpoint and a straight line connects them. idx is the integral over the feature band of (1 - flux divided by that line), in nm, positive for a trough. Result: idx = -0.50 nm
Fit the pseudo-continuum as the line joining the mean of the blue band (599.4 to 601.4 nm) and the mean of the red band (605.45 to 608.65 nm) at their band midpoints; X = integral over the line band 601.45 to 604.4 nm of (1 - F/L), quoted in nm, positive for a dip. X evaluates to 0.11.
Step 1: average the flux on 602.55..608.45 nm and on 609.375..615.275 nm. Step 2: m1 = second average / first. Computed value 0.95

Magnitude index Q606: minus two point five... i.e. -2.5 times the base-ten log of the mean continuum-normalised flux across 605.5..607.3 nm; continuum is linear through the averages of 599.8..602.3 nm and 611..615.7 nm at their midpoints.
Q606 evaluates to -0.19 mag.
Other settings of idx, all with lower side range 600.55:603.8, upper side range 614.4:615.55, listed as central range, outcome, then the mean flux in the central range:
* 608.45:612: 0.05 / 3.35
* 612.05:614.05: 0.02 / 3.41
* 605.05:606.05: -0.16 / 3.84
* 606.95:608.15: -0.05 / 3.5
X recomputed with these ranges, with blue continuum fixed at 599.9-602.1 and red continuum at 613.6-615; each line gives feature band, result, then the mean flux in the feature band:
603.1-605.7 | -0.154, 3.5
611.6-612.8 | -0.010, 3.41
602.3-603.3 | 0.027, 3.2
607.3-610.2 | 0.029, 3.31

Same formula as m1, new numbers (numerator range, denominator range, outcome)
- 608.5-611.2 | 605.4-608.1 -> 0.89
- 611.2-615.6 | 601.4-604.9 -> 1.03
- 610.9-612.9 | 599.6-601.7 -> 1.04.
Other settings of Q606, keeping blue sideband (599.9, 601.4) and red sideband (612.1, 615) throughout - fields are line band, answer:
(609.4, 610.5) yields 0.03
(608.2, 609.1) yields 0.02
